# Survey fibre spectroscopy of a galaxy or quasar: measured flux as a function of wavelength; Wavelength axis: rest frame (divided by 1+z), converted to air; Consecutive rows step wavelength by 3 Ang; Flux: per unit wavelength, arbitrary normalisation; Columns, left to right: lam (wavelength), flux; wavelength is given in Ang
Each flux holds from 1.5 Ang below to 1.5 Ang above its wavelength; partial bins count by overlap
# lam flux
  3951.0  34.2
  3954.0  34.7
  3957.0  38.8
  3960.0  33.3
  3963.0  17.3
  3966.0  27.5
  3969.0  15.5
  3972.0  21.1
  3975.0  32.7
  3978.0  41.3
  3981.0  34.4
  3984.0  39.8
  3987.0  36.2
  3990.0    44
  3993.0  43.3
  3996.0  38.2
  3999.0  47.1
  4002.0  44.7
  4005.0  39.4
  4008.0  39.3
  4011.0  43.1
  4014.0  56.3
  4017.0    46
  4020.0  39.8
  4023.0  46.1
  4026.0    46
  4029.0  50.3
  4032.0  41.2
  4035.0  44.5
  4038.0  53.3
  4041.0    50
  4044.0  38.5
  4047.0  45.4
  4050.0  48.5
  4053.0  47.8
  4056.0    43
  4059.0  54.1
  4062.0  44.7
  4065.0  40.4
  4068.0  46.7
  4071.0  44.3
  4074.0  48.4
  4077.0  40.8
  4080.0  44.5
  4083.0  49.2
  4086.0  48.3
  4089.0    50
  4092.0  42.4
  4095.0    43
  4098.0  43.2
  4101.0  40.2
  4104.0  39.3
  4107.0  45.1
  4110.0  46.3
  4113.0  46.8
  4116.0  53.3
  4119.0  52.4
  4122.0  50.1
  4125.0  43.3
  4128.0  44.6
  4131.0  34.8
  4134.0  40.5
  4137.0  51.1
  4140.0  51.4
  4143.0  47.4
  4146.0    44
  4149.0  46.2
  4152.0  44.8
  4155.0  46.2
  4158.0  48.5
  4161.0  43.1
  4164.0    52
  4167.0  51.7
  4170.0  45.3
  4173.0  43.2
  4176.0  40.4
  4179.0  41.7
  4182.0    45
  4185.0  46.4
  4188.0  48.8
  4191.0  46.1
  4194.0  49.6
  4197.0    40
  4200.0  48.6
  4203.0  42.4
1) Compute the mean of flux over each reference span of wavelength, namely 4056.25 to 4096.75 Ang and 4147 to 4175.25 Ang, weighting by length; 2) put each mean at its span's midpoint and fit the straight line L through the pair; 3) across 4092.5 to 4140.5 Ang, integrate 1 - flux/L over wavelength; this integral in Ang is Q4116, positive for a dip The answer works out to 1.1 Ang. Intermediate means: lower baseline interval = 45.8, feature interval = 45.1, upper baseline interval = 46.6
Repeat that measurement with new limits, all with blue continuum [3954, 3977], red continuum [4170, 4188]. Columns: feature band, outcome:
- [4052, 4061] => -3.6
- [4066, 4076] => -2.9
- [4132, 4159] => -3.3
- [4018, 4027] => -3.4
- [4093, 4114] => -2.9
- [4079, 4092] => -3.8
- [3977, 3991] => -4.9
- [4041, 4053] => -4.1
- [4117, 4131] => -2.4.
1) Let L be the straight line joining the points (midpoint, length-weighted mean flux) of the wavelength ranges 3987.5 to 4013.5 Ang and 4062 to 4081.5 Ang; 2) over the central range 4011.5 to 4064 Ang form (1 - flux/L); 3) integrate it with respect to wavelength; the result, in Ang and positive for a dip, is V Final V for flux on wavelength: -3.8 Ang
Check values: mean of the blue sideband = 42.7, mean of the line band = 46.7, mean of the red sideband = 44.2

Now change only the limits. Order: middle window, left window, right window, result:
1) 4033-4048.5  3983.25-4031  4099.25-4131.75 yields -0.7 Ang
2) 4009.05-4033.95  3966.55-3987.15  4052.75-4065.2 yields -4.2 Ang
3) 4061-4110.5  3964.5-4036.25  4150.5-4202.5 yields -2.0 Ang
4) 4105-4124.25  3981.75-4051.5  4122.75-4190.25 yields -1.4 Ang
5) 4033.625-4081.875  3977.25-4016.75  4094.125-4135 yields -2.8 Ang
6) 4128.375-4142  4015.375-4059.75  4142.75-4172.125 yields 0.6 Ang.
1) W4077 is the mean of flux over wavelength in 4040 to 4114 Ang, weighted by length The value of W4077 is 45.2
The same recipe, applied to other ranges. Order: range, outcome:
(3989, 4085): 45.3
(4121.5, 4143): 45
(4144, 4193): 45.9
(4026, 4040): 47.3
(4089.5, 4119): 45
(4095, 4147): 45.5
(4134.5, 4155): 47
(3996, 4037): 44.8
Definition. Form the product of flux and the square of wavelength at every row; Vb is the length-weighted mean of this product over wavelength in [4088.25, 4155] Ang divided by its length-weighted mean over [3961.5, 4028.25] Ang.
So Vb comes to 1.26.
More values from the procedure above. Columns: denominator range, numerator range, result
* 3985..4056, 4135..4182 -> 1.11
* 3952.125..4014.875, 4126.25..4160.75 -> 1.35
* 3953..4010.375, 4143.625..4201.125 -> 1.42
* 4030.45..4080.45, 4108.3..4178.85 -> 1.06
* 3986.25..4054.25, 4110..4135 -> 1.08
